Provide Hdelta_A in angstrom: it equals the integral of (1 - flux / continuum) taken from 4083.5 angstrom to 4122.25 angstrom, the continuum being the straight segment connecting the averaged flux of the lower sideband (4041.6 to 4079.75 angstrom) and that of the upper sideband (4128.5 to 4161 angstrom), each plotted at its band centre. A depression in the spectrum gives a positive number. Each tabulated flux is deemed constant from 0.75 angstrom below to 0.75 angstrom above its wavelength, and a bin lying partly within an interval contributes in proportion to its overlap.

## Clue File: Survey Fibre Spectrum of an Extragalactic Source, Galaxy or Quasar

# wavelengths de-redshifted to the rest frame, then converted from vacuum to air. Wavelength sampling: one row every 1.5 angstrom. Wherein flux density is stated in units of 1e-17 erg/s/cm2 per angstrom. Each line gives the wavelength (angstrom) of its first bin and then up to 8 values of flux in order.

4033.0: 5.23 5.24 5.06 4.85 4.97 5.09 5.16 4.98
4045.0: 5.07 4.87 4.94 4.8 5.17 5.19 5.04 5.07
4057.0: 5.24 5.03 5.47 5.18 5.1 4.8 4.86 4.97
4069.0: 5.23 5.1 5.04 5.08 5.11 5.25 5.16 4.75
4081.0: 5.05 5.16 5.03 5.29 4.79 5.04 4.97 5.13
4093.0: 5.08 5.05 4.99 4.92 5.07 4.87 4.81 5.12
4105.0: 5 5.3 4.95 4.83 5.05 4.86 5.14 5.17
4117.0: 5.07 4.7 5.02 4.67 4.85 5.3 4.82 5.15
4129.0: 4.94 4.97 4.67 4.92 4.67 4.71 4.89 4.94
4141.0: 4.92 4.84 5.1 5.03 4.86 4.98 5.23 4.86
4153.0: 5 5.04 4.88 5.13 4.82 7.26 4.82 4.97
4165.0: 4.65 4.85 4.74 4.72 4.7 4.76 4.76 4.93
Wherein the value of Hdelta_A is 0.3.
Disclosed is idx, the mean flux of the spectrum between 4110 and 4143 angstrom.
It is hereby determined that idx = 4.92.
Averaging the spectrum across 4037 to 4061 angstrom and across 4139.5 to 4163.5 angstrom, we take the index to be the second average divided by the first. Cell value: 1.0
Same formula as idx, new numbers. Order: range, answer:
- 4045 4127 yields 5.03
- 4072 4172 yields 5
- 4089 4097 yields 5.04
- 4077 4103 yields 5.01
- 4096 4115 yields 5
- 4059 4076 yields 5.09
